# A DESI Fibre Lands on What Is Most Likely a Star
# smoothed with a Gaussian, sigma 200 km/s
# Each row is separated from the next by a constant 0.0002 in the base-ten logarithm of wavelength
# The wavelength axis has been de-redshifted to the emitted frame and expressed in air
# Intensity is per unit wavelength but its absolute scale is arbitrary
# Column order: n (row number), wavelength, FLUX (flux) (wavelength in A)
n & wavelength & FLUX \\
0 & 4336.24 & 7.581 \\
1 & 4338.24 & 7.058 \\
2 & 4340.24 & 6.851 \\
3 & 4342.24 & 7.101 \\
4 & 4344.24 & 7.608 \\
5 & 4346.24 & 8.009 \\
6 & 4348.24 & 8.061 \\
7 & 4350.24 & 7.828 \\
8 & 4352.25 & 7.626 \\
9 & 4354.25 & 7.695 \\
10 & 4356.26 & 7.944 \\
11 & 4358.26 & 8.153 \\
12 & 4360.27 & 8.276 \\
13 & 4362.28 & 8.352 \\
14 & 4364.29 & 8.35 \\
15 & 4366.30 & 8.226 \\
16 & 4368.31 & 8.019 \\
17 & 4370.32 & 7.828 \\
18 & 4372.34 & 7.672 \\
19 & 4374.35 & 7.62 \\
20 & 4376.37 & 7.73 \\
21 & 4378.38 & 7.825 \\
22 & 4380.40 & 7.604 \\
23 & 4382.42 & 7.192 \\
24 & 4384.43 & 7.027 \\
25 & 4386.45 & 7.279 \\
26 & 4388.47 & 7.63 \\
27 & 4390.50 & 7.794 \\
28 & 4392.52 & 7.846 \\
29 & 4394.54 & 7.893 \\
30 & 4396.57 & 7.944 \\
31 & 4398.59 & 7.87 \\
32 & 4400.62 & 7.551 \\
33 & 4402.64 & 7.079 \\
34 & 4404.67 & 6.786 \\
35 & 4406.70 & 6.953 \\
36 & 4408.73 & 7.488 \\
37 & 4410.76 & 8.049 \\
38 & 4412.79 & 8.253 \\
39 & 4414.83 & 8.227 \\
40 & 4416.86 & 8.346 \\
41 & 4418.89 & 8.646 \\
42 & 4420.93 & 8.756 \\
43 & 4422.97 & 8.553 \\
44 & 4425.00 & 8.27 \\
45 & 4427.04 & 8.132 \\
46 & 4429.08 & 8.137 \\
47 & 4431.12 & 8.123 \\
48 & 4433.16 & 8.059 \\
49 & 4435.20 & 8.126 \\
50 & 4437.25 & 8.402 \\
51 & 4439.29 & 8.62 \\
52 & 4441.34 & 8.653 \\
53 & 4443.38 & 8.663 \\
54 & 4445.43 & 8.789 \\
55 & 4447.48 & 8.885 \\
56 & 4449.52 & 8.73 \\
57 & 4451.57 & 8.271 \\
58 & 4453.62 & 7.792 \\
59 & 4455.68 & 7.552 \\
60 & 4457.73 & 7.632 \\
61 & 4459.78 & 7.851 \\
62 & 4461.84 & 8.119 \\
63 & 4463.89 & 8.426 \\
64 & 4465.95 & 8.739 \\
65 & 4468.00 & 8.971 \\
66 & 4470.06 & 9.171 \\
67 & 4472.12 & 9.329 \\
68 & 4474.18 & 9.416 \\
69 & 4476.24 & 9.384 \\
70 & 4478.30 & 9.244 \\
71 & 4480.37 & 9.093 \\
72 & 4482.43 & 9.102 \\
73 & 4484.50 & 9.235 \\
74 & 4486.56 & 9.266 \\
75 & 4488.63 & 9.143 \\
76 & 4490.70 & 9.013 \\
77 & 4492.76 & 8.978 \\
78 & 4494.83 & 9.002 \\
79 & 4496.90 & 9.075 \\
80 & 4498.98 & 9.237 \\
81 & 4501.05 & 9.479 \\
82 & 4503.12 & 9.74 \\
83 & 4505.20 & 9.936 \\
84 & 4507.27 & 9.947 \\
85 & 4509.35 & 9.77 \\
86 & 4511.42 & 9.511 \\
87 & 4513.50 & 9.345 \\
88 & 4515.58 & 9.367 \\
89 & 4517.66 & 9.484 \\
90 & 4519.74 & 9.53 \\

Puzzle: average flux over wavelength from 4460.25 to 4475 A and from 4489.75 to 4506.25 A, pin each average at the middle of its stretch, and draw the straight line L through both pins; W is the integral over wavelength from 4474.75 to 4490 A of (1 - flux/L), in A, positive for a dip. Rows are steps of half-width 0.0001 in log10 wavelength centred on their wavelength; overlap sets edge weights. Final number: -0.2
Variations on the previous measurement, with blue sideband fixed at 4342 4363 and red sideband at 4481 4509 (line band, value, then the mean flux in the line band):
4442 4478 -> 1.6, 8.59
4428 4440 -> 0.7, 8.23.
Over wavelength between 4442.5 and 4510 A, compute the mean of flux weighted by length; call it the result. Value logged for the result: 8.94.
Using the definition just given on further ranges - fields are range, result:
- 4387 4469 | 8.11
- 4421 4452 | 8.44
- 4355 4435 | 7.89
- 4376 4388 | 7.44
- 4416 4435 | 8.33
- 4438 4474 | 8.5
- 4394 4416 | 7.64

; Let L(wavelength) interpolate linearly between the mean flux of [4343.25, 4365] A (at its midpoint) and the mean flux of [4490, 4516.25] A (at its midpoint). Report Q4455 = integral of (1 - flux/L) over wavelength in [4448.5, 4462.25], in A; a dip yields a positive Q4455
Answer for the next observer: 1.5 A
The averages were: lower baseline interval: 7.99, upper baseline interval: 9.42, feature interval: 7.98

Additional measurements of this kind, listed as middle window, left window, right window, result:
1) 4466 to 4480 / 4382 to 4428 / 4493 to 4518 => -0.4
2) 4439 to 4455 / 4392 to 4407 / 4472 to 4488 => 0.0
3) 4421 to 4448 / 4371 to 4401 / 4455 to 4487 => -0.4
